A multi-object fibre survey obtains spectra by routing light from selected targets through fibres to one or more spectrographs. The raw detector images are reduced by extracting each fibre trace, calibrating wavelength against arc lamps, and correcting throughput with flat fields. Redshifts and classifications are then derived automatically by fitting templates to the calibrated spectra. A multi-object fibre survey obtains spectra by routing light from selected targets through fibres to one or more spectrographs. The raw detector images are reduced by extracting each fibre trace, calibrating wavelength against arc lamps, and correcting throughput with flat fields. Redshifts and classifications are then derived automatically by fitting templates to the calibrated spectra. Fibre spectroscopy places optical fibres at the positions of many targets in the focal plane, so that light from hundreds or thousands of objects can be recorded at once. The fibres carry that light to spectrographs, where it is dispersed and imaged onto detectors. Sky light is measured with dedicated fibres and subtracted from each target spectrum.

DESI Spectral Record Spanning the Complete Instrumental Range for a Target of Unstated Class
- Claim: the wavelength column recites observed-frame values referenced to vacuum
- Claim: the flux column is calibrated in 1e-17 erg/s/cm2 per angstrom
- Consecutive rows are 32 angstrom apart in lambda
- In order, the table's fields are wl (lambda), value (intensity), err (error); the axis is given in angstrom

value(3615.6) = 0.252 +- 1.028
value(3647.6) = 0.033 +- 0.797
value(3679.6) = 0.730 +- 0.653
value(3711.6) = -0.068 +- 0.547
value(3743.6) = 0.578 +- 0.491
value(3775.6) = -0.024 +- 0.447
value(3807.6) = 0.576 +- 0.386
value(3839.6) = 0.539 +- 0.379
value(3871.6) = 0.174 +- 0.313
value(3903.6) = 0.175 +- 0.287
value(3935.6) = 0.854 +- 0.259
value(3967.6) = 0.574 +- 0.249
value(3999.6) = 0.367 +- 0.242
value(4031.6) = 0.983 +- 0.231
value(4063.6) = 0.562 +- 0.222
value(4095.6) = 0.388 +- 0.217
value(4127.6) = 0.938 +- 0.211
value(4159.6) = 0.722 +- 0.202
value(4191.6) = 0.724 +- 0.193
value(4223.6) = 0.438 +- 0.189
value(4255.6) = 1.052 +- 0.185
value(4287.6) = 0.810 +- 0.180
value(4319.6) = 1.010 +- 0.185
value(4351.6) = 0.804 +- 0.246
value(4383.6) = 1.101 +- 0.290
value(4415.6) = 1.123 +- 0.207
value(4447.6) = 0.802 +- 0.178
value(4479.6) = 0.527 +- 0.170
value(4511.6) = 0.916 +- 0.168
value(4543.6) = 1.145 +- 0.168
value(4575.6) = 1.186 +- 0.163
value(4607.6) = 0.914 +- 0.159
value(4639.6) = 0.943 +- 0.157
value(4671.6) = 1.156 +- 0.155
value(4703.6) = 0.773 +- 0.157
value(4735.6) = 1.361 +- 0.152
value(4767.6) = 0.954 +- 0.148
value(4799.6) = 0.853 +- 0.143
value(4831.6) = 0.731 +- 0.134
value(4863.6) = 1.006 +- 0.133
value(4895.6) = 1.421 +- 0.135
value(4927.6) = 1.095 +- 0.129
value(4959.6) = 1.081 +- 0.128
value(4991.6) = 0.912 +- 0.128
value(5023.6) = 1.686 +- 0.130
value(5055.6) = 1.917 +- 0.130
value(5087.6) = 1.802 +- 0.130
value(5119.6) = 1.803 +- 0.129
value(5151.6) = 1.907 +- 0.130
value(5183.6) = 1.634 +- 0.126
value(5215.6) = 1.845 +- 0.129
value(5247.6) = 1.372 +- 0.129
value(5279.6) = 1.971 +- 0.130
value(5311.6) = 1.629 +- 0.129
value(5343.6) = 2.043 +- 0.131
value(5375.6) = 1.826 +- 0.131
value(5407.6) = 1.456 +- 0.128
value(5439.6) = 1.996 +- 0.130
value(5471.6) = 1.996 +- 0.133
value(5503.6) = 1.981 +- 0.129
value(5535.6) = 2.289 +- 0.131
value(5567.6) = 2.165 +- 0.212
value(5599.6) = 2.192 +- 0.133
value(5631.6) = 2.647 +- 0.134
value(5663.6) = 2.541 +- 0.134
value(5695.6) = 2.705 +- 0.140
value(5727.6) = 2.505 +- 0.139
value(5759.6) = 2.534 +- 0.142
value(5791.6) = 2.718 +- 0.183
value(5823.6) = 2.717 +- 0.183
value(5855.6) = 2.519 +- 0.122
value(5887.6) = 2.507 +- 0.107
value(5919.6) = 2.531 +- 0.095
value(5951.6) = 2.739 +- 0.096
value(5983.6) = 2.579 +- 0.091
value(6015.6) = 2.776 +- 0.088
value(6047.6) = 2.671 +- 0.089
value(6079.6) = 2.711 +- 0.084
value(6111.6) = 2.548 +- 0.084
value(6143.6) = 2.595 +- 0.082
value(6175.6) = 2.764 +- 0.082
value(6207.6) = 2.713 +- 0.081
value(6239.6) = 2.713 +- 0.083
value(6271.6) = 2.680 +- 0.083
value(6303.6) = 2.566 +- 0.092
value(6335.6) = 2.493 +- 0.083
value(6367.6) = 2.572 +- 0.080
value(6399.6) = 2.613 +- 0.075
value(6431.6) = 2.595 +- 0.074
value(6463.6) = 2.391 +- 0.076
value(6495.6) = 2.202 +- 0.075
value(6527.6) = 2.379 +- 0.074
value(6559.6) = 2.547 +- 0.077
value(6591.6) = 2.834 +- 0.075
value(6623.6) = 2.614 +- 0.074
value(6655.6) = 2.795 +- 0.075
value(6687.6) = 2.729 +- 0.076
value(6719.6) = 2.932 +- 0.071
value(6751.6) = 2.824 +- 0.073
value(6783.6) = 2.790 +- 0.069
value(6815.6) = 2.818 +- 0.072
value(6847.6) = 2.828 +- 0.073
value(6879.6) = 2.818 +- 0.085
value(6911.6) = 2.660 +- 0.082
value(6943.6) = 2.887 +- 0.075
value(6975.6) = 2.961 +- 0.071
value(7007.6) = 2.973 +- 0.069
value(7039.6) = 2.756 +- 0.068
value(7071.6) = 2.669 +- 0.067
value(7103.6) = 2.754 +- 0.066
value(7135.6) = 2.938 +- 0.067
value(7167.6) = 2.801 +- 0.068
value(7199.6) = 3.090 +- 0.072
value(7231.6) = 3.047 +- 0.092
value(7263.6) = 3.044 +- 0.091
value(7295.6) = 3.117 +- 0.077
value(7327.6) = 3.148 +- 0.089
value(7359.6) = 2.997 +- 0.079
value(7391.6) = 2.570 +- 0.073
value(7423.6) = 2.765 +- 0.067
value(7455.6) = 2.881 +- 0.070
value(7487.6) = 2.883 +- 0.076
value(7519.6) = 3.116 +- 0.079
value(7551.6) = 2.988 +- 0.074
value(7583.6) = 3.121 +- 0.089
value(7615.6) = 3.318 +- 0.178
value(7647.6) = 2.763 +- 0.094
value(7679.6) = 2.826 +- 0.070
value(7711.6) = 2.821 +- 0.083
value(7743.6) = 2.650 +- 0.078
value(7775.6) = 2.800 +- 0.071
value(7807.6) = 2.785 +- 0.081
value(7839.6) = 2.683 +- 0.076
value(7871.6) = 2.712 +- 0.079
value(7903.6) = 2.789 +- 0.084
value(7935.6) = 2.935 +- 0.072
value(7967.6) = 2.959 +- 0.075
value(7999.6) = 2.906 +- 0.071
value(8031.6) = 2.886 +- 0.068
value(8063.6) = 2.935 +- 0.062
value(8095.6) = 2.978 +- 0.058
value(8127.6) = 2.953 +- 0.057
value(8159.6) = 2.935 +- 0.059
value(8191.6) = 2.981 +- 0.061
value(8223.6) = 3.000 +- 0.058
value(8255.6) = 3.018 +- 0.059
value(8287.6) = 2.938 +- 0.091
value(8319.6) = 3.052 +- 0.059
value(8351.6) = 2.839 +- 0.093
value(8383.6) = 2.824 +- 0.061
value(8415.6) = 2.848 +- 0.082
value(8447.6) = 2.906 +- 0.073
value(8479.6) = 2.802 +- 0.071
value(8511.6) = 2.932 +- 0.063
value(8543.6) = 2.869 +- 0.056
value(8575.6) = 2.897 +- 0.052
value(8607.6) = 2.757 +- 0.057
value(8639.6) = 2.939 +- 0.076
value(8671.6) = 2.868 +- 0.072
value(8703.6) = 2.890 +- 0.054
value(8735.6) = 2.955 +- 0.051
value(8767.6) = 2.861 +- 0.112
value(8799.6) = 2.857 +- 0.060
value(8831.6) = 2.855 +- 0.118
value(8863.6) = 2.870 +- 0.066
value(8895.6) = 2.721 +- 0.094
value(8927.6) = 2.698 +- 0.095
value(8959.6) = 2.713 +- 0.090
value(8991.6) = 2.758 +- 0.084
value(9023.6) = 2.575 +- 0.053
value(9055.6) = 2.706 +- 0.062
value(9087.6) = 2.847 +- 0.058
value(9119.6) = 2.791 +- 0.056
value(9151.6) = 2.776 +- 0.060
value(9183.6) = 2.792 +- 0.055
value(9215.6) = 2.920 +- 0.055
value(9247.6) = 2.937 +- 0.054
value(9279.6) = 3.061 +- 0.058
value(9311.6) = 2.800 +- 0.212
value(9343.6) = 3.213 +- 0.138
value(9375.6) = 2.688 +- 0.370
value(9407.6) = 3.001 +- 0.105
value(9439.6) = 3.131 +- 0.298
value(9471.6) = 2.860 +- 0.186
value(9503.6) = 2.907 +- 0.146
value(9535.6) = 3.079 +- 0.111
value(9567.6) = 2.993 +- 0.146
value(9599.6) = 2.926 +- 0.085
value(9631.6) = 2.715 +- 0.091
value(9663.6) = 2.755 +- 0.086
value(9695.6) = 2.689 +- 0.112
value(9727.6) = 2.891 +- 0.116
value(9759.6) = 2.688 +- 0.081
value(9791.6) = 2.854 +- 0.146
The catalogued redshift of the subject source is 0.26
